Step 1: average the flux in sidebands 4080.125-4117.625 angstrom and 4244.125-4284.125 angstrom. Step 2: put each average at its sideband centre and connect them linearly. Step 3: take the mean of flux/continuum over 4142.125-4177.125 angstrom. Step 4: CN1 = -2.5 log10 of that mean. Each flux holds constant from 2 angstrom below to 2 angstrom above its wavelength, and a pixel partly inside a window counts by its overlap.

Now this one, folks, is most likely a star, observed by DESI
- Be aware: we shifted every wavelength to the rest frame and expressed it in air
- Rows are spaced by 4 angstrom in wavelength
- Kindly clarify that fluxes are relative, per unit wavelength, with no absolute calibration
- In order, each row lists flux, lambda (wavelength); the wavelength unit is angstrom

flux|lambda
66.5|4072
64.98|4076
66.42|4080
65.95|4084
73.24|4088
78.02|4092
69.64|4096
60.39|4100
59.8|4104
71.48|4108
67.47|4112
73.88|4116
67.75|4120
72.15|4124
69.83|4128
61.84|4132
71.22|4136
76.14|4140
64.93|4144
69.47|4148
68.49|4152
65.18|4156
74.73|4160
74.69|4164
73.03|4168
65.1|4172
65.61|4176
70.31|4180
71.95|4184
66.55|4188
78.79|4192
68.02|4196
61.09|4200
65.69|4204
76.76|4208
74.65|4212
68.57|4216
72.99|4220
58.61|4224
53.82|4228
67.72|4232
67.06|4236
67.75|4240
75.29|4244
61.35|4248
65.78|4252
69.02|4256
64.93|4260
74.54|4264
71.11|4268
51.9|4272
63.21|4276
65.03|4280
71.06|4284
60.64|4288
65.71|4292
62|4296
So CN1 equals -0.023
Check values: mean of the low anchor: 68.7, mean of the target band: 69.1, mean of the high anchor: 66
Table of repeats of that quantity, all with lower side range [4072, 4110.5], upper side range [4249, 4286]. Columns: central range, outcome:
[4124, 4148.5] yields -0.03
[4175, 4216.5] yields -0.05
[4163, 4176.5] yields -0.04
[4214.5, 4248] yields 0.01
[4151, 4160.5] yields -0.03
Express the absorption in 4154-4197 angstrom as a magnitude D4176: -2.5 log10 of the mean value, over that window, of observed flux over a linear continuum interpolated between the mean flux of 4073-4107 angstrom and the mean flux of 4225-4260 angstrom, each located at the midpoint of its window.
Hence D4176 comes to -0.06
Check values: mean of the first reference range 67.4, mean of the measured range 70.4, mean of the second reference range 65.7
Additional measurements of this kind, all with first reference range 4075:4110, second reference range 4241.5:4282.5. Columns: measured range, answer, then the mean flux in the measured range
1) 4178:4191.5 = -0.06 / 70.6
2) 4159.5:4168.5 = -0.11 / 74.2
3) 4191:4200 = -0.05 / 70.1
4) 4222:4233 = 0.13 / 59.4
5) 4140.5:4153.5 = -0.02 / 68.6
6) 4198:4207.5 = 0.02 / 65.5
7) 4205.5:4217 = -0.10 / 73.4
